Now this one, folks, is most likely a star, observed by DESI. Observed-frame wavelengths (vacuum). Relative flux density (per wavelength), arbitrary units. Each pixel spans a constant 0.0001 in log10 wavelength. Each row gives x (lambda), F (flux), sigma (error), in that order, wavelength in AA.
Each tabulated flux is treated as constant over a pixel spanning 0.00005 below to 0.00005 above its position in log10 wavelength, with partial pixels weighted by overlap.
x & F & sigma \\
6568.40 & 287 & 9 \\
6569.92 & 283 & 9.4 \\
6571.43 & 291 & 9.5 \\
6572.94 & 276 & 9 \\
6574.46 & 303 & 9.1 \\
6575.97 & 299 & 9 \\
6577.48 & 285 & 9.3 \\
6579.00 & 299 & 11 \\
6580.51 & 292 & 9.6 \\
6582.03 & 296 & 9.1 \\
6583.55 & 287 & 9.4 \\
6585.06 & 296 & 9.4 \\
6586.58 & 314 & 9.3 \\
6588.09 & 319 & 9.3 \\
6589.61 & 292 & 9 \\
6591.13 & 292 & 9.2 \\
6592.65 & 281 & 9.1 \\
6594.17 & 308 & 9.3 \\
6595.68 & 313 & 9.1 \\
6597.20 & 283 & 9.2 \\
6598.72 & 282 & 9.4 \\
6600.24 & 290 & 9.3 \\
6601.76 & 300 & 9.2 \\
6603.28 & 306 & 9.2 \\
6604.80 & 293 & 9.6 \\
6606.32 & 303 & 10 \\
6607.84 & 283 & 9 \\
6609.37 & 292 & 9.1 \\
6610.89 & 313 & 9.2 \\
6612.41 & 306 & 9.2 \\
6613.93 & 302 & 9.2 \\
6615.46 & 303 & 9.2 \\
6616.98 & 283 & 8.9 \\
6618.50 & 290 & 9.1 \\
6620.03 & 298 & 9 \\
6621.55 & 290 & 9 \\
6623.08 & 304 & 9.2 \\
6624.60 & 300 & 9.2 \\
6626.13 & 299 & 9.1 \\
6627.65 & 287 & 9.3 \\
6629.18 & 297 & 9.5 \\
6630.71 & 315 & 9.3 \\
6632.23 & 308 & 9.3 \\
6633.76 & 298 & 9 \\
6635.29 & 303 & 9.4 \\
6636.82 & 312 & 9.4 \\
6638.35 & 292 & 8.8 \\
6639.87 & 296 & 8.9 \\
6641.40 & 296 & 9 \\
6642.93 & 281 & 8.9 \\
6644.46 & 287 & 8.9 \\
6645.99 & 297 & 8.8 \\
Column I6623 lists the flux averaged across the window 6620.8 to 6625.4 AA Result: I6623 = 298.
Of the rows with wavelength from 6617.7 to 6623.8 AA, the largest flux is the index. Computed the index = 304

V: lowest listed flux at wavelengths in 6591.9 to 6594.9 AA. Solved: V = 281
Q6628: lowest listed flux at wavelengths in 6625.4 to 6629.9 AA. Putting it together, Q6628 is 287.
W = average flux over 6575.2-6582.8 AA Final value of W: 294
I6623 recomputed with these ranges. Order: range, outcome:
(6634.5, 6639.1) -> 302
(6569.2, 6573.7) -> 284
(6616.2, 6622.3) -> 291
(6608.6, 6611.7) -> 302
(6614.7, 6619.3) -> 292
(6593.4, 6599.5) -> 297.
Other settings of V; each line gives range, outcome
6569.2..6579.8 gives 276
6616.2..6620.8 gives 283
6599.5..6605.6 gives 290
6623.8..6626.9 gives 299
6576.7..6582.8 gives 285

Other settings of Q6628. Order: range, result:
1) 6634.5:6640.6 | 292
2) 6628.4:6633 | 297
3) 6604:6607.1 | 293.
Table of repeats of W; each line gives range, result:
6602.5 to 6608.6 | 296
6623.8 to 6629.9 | 296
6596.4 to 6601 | 285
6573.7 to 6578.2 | 296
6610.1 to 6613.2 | 310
